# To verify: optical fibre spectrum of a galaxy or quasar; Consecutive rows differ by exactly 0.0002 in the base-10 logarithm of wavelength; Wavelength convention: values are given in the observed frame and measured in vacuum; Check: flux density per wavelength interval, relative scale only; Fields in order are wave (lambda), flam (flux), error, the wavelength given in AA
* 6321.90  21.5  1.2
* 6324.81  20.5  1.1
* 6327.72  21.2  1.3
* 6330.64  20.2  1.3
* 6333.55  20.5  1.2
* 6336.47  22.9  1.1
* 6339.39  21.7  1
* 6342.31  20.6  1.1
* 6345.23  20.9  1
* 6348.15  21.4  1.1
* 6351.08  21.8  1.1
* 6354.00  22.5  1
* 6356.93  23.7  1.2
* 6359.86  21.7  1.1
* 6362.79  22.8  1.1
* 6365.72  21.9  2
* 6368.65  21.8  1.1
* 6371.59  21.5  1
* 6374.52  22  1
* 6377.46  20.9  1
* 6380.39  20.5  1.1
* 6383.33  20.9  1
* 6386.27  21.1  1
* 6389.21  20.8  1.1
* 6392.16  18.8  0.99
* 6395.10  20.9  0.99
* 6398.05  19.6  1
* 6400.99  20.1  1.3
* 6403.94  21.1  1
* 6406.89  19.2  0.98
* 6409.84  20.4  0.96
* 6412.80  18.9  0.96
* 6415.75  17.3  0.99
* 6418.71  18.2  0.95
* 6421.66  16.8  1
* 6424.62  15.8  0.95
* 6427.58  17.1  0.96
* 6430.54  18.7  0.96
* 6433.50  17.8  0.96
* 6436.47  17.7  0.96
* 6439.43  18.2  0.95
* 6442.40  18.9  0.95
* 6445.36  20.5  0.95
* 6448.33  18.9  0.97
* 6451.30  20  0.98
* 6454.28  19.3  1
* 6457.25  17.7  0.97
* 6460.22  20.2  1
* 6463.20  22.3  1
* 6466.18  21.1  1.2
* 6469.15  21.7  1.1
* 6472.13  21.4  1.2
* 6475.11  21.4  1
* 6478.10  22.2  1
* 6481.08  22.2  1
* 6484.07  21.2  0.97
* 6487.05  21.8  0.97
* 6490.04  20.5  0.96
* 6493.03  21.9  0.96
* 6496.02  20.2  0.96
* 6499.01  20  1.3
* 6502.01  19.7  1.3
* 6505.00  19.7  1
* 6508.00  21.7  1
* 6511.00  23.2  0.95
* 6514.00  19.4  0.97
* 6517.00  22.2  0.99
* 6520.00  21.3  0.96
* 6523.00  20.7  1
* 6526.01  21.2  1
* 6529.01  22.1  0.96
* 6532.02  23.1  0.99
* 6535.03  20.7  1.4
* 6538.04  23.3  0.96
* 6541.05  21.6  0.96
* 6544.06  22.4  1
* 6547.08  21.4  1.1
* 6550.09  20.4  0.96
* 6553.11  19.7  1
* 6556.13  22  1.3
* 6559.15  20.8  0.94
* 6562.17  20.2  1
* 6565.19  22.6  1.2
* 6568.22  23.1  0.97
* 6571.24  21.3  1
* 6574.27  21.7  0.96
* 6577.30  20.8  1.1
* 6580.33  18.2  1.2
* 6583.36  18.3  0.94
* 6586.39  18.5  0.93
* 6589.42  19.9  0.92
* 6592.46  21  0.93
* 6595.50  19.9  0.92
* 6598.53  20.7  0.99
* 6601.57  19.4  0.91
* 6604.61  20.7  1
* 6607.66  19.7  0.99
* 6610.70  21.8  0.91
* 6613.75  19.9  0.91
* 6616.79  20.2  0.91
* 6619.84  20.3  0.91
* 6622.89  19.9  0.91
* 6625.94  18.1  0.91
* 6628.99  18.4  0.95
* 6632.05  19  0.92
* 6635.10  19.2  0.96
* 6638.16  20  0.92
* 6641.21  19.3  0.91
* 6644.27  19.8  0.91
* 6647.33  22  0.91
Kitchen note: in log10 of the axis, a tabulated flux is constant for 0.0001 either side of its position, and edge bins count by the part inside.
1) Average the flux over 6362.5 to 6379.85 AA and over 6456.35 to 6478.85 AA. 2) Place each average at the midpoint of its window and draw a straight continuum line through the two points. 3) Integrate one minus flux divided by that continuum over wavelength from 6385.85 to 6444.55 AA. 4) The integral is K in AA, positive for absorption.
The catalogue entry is 7.0 AA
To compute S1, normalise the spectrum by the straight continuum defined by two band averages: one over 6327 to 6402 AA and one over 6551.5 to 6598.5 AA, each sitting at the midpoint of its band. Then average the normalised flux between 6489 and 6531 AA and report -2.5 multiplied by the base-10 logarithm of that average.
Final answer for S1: -0.01 mag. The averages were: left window 21.3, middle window 21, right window 20.5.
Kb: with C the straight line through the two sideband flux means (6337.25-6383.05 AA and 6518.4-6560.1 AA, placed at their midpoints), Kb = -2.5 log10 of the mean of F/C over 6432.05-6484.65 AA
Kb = 0.076 mag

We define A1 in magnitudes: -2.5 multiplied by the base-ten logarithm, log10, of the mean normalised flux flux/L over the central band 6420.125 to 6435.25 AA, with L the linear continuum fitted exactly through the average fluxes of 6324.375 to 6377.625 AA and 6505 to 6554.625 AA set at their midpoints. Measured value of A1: 0.242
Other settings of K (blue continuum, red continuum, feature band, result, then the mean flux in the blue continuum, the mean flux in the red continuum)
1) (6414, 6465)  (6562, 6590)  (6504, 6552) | -4.1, 18.6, 20.5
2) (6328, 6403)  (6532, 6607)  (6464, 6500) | -0.6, 21.3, 20.8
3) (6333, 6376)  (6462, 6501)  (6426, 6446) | 3.0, 21.9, 21.3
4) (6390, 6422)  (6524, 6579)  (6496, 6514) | 0.1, 19.3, 21.6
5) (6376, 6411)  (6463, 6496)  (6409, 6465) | 6.1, 20.4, 21.5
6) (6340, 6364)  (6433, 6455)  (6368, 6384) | -0.1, 21.9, 18.9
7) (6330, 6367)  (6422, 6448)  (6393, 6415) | -0.6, 21.8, 18.1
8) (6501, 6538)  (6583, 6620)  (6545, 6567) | -0.3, 21.4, 20.1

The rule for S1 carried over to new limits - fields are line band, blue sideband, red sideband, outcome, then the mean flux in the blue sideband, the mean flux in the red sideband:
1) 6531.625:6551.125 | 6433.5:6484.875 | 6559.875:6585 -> -0.061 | 20.2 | 20.8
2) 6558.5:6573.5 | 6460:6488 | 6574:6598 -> -0.083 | 21.6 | 19.7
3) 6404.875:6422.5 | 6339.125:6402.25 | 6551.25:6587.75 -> 0.138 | 21.3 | 20.6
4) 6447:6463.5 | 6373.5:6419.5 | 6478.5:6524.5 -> 0.058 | 20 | 21.1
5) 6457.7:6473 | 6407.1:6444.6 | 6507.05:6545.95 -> -0.084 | 18.1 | 21.8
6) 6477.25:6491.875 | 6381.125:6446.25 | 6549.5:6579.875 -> -0.080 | 19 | 21.2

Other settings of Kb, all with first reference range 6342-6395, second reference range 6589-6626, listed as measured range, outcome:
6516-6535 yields -0.05 mag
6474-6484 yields -0.05 mag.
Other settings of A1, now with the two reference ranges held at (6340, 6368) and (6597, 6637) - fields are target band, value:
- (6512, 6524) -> -0.022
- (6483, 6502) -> -0.002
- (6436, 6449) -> 0.123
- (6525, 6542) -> -0.081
